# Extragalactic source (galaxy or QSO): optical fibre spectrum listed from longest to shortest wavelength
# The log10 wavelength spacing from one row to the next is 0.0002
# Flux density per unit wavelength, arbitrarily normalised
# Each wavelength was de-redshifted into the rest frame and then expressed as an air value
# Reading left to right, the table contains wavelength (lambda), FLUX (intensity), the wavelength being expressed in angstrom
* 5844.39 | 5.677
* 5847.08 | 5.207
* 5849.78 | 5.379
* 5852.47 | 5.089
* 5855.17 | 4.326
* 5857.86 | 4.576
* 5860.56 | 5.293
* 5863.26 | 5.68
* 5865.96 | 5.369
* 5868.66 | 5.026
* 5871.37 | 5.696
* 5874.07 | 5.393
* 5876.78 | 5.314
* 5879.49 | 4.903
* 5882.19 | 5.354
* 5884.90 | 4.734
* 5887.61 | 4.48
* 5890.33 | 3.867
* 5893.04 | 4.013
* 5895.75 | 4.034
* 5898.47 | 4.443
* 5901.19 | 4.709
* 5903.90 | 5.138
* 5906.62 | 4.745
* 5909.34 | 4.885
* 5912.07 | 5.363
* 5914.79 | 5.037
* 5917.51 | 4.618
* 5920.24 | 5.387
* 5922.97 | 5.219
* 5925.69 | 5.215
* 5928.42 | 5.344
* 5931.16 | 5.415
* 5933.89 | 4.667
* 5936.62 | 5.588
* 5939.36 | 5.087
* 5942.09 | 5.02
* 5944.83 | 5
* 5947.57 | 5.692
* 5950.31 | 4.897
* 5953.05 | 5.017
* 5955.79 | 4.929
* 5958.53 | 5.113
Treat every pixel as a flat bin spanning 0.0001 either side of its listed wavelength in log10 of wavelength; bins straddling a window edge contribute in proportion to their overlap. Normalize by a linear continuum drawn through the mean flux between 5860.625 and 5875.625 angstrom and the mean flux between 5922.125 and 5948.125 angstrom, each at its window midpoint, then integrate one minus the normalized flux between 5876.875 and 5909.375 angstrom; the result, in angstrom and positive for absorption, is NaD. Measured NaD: 4.36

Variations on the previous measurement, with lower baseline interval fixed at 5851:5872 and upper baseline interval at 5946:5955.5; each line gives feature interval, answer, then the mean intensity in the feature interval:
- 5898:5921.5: 0.92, 4.94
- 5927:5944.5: -0.06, 5.17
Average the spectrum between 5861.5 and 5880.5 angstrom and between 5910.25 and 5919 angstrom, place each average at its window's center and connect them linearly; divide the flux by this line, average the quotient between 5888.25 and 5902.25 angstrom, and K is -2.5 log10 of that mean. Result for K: 0.22 mag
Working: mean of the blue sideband 5.34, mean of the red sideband 5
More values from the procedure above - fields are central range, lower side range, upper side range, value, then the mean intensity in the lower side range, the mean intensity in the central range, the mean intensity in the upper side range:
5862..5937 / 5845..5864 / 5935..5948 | 0.04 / 5.08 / 4.98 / 5.24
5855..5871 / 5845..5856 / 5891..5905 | -0.05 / 5.08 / 5.14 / 4.43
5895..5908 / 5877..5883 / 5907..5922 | 0.10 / 5.15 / 4.64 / 5.04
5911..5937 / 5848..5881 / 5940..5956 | -0.01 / 5.17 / 5.17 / 5.11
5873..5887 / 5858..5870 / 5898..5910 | 0.00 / 5.27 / 5.1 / 4.81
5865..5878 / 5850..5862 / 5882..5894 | -0.15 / 4.88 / 5.36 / 4.42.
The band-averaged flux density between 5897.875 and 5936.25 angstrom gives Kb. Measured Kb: 5.04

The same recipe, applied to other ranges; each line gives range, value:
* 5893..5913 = 4.69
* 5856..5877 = 5.27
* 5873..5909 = 4.7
